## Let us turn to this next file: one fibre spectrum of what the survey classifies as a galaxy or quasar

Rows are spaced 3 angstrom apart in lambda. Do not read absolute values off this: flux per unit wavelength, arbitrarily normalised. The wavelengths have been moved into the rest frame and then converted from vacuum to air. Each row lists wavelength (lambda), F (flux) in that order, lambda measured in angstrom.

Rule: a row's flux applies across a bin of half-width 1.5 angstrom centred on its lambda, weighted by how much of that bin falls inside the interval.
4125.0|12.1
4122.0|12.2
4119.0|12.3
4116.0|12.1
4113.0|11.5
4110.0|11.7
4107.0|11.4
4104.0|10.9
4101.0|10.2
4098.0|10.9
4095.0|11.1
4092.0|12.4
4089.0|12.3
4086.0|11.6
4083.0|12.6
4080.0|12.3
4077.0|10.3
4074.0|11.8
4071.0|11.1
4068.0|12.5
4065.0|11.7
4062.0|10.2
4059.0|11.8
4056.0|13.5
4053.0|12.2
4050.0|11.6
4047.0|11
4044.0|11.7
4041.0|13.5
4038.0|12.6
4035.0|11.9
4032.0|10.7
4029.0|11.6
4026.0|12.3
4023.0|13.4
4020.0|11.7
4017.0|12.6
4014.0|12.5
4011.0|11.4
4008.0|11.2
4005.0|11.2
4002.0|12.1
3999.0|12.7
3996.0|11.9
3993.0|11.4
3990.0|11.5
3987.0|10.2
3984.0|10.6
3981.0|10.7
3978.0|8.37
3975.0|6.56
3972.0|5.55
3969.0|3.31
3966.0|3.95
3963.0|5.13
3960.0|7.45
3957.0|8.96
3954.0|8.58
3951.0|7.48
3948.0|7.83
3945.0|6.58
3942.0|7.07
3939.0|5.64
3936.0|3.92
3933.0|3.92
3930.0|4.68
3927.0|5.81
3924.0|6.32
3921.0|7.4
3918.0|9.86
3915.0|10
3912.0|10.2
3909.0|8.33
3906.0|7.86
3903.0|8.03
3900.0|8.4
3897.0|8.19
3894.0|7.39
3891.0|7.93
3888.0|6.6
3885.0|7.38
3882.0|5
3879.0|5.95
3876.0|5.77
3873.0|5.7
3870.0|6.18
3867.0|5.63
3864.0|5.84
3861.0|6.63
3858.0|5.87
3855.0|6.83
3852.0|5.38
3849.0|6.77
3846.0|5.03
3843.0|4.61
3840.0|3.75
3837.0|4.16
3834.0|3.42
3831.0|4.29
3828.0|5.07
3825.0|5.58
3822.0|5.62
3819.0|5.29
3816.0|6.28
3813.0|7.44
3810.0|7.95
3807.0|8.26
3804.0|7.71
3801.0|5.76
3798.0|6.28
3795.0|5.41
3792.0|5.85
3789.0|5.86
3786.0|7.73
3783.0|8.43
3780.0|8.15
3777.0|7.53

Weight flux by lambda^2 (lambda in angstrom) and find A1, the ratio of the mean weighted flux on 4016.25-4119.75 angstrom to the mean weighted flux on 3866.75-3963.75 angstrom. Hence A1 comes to 1.81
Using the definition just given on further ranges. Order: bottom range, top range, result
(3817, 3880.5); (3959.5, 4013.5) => 1.84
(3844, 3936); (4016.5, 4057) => 1.93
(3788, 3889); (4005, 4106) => 2.25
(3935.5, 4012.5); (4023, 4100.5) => 1.44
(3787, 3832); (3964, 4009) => 1.65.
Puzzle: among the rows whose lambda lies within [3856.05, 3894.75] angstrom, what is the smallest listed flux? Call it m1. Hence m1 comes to 5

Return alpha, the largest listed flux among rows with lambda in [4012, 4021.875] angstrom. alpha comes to 12.6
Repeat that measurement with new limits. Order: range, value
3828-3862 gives 6.83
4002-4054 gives 13.5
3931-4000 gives 12.7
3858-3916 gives 10.2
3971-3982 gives 10.7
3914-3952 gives 10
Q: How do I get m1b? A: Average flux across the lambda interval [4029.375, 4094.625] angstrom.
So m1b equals 11.9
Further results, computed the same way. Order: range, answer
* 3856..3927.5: 7.19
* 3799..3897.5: 6.02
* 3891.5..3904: 8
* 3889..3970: 7.07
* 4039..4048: 12.2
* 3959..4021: 9.62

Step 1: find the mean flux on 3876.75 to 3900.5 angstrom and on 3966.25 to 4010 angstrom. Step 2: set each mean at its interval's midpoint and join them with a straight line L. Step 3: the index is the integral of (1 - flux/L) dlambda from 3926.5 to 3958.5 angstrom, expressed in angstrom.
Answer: 7.8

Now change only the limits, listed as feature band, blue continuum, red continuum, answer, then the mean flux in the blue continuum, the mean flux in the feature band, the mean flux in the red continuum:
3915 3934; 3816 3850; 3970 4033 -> 3.3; 4.91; 6.68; 10.9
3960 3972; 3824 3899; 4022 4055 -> 6.0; 5.82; 4.72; 12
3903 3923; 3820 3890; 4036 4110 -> -4.5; 5.54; 8.81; 11.7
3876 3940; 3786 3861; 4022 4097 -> 7.1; 5.83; 7.07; 11.9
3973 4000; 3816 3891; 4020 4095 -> -1.5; 5.58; 10.3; 11.9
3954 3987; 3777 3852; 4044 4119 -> 7.3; 6.05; 7.27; 11.6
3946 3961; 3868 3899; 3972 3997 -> 1.4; 6.62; 8.03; 9.84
